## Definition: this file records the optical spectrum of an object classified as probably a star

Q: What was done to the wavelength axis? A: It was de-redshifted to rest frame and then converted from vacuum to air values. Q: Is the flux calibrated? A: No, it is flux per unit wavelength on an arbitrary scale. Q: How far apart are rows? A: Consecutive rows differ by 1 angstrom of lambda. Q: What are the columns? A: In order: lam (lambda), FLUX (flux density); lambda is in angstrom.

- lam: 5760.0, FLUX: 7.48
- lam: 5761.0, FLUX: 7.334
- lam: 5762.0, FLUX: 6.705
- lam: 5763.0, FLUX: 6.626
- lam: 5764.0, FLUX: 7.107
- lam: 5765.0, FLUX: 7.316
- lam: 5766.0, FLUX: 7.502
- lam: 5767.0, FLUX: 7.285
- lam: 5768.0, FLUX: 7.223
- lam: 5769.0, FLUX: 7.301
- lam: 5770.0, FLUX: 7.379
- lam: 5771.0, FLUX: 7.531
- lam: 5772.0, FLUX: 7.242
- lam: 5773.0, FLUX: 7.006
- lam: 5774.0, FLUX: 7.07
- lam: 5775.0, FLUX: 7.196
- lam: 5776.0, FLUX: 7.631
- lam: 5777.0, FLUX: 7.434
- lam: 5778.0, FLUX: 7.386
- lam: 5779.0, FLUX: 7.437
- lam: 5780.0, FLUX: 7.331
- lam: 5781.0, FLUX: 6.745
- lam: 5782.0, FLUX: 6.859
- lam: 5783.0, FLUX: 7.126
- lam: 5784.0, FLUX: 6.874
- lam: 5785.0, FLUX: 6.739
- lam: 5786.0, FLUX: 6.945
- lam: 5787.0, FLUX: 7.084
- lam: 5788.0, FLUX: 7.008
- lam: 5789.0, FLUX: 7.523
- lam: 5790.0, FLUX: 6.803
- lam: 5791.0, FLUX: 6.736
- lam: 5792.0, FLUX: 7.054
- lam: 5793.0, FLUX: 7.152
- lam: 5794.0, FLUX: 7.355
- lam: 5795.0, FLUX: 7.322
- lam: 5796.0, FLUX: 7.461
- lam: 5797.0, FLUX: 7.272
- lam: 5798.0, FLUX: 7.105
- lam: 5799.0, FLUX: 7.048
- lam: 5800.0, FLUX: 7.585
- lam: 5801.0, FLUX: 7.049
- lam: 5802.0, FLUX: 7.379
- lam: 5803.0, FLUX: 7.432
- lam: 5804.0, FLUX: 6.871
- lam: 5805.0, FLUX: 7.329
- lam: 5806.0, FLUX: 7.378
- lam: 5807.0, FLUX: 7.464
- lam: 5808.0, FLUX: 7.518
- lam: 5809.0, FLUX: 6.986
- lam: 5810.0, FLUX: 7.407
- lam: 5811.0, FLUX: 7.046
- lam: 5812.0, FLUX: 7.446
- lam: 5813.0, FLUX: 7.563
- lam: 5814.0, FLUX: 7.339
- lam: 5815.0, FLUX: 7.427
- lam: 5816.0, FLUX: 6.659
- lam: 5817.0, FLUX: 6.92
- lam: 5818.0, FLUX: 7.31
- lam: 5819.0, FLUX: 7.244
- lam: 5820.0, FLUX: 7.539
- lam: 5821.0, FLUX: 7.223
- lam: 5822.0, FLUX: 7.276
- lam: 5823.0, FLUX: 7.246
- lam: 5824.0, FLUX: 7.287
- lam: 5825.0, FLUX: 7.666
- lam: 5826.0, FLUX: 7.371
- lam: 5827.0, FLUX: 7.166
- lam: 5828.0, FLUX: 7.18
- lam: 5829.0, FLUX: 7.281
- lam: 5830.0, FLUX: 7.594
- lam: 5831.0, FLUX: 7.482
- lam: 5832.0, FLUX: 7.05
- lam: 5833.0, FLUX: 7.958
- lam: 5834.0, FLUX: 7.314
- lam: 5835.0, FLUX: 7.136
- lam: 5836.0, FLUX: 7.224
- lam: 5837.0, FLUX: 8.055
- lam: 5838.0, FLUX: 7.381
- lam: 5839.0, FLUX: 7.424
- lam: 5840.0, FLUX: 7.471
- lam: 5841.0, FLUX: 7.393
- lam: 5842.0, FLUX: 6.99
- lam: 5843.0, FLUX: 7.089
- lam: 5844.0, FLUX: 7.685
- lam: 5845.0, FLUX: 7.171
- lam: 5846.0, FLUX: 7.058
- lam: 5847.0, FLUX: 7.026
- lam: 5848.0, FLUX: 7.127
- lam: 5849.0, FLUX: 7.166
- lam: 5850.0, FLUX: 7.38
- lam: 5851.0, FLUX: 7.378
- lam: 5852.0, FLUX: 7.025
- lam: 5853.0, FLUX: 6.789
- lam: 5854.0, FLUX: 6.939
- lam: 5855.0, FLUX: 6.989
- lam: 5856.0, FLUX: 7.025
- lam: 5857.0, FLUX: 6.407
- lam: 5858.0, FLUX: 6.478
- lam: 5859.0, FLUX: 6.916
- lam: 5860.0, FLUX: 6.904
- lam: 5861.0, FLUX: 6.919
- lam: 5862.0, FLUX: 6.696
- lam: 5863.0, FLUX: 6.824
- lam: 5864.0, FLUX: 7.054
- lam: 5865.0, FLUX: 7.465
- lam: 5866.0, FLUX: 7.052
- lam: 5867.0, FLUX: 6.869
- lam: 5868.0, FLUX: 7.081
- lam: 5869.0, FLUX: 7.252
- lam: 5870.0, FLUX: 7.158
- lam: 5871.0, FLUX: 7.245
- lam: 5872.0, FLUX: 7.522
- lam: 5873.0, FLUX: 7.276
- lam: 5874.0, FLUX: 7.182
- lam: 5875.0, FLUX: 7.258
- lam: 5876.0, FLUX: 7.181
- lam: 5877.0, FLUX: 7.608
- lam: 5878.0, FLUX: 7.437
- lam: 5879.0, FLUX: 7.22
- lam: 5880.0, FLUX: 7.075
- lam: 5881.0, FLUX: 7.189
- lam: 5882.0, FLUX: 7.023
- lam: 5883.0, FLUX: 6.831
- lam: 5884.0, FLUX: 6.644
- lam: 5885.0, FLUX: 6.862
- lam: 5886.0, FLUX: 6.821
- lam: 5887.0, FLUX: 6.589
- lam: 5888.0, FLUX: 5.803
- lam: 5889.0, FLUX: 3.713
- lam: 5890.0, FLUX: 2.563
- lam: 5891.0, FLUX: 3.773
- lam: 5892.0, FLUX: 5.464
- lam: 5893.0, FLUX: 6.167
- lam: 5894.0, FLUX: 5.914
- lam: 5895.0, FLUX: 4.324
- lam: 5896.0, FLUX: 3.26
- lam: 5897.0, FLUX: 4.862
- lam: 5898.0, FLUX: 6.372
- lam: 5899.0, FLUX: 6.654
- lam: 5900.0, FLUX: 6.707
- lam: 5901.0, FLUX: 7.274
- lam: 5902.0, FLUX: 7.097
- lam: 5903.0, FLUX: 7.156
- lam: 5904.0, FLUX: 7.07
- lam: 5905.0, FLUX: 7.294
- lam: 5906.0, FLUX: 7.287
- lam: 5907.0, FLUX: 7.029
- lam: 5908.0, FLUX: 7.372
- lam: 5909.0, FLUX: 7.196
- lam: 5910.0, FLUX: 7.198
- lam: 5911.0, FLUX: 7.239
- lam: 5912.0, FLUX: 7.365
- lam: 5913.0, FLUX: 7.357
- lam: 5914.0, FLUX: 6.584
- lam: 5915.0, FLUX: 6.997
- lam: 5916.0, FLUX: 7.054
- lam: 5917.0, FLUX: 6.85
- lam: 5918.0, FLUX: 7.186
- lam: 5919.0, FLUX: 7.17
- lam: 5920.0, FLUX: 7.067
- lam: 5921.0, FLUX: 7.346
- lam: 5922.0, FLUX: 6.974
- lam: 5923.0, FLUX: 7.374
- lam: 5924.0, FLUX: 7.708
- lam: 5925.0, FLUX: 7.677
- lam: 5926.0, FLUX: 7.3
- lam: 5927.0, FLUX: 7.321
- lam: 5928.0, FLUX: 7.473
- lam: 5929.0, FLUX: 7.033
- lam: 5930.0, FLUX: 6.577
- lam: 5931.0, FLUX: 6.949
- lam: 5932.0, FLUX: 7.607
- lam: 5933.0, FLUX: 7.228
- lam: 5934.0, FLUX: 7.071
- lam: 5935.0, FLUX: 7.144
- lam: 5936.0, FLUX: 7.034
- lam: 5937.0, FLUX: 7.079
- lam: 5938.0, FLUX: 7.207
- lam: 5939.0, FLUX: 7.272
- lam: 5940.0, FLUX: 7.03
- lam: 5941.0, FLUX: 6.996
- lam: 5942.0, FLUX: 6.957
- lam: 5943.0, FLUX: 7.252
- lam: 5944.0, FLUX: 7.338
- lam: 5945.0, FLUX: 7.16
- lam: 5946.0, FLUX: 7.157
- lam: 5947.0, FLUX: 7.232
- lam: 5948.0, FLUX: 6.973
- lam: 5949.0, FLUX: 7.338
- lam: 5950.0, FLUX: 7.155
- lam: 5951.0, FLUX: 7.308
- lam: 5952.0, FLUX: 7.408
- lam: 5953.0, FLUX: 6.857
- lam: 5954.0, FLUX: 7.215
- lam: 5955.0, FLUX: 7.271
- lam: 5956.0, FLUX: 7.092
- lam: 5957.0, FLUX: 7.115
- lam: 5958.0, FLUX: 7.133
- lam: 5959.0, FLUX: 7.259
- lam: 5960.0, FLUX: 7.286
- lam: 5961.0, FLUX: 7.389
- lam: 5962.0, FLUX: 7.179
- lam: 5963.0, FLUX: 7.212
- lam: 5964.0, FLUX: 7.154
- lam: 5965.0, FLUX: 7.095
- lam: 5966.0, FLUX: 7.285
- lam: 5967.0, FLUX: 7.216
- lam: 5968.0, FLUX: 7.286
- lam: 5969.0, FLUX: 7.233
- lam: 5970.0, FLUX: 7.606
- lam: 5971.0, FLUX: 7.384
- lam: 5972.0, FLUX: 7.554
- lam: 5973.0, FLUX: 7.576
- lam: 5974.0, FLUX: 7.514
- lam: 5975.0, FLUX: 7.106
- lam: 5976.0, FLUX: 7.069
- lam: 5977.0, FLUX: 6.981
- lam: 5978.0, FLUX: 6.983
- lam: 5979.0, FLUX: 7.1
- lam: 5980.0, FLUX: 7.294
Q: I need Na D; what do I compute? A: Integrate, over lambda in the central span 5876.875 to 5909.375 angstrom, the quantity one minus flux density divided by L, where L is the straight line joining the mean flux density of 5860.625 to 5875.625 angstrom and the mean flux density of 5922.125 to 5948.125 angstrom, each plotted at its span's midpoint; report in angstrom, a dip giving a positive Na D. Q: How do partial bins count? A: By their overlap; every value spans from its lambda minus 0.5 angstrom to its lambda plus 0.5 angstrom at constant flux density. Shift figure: 4.0 angstrom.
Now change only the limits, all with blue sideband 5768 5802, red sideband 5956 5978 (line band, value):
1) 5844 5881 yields 0.59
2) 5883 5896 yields 3.35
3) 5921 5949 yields 0.19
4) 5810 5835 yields -0.41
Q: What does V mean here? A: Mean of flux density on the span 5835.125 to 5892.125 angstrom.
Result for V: 6.87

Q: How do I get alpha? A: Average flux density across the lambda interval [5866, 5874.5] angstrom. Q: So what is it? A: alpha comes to 7.19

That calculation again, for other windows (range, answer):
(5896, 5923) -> 6.93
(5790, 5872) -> 7.21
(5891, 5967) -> 6.96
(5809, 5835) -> 7.31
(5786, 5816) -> 7.23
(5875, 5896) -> 6.07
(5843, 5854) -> 7.17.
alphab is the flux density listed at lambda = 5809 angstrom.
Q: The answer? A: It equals 6.986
